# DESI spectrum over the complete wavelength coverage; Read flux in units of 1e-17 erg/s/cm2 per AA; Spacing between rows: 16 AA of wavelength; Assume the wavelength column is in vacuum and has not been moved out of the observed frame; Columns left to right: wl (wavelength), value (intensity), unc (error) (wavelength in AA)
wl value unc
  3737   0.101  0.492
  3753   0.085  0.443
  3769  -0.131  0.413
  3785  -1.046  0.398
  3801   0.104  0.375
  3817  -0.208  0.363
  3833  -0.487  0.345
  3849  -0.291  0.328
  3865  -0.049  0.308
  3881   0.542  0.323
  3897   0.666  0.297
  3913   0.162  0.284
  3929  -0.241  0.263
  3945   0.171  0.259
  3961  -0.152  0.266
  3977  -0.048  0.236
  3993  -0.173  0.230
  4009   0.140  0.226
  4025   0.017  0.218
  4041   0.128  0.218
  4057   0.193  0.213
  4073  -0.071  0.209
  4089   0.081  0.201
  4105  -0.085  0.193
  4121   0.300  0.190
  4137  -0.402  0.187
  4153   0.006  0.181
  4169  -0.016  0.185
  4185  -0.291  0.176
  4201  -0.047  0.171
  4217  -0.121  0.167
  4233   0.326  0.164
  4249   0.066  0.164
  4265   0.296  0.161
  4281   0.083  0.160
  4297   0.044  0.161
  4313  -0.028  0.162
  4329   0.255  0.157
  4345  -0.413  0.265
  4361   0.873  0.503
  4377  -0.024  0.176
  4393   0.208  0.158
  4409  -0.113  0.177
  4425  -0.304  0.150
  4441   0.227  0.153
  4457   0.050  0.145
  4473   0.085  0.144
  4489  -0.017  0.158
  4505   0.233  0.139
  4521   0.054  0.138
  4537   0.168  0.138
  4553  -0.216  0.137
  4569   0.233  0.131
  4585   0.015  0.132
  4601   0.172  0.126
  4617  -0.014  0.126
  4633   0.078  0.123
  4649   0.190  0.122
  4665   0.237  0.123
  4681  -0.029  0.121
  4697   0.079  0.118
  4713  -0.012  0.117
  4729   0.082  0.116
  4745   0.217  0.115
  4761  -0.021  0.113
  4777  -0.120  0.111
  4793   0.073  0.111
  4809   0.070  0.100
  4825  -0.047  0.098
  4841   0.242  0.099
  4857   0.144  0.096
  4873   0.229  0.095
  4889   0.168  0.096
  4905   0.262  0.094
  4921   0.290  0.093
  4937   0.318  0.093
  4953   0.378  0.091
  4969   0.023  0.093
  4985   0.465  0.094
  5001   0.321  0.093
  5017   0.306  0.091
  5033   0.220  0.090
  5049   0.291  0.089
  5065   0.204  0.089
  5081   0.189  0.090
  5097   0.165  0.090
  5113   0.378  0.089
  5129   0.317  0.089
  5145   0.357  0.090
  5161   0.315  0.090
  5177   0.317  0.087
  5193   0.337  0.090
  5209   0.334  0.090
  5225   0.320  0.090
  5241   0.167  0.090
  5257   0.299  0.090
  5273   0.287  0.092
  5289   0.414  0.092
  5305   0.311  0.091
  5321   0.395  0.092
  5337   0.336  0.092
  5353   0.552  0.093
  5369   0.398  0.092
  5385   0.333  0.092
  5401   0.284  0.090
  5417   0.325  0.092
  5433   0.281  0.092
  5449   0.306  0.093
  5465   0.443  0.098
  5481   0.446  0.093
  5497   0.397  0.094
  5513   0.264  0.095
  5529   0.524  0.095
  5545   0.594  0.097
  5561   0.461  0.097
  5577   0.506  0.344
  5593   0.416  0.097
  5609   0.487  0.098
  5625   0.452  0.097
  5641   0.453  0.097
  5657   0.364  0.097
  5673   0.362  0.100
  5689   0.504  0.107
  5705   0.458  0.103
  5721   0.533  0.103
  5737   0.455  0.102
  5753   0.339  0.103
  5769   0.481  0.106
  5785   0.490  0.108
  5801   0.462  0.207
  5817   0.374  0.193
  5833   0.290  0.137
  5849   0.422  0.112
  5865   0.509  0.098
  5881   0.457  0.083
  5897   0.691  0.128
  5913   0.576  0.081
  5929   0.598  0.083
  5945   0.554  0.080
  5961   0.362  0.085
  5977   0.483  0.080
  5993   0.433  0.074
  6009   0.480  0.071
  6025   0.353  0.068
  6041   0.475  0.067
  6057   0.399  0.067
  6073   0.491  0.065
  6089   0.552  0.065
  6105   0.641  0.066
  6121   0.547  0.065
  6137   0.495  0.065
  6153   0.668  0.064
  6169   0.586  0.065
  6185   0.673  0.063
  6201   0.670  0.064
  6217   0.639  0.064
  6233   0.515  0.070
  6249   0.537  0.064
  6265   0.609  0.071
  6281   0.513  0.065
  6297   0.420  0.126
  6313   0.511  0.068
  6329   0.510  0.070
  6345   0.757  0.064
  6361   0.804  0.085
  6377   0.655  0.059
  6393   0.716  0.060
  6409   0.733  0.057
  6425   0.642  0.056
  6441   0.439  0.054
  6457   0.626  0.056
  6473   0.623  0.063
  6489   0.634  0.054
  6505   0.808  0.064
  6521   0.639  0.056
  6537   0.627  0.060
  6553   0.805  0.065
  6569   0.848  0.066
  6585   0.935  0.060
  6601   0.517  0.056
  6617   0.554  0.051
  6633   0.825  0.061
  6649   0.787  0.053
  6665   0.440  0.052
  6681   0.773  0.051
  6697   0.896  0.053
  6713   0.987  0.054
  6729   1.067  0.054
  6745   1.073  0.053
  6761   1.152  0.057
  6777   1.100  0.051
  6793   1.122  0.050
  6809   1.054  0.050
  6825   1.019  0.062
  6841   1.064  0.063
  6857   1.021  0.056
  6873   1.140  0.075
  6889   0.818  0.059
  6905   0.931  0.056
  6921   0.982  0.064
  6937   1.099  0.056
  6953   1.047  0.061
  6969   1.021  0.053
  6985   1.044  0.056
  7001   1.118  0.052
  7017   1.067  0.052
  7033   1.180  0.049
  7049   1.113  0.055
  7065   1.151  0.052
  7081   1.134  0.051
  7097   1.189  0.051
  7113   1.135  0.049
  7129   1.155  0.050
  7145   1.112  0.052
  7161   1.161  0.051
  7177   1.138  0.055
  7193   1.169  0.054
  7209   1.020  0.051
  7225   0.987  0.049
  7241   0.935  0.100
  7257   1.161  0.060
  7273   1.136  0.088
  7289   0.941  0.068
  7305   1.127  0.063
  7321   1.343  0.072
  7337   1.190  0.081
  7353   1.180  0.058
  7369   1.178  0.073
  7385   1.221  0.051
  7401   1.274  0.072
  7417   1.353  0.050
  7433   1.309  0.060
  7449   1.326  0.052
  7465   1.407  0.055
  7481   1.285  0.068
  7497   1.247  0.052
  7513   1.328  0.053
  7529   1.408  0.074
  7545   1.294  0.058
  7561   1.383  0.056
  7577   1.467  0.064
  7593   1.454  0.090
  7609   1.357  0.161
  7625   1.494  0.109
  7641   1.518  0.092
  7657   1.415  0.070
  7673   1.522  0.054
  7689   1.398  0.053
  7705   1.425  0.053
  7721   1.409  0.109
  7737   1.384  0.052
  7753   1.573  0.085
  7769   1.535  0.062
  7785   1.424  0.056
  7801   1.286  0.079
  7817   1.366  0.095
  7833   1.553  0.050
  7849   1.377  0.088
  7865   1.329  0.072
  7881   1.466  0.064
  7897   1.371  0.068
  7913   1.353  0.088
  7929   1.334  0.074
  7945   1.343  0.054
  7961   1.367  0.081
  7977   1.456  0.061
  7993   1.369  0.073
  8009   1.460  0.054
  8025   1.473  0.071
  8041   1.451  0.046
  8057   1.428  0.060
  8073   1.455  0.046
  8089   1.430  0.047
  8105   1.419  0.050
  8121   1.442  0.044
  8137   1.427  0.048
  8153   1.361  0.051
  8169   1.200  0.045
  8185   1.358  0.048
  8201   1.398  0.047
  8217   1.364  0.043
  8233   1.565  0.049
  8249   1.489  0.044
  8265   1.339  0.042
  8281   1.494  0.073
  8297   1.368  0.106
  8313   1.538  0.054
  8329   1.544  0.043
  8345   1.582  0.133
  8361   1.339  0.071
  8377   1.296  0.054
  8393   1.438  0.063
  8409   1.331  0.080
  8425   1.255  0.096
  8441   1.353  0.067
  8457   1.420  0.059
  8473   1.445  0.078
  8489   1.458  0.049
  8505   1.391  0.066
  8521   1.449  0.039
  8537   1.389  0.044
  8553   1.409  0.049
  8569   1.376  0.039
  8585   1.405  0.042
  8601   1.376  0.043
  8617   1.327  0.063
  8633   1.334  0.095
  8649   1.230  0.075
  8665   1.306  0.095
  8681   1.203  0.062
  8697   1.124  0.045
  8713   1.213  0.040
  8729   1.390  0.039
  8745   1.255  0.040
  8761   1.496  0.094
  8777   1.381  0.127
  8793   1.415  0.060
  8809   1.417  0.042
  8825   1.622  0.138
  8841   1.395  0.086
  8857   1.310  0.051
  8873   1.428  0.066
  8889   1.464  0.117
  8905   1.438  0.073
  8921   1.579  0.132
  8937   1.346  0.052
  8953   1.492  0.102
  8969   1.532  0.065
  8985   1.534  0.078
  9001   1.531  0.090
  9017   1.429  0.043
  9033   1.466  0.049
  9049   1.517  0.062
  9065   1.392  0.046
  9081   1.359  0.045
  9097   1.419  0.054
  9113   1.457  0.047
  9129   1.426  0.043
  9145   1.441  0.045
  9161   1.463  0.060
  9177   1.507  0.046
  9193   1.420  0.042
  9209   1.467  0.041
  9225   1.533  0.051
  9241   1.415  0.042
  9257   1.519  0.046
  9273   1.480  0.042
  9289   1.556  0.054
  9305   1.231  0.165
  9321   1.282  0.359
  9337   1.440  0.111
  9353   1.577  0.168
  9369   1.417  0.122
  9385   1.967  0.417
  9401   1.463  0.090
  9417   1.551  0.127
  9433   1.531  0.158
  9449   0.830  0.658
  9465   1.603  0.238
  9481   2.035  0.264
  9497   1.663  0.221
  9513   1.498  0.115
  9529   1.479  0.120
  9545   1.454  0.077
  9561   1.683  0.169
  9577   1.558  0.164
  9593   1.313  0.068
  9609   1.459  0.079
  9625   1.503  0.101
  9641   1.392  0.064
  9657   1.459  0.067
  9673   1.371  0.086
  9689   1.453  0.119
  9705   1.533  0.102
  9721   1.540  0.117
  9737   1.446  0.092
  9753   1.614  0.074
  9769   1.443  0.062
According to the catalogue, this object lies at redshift 0.68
